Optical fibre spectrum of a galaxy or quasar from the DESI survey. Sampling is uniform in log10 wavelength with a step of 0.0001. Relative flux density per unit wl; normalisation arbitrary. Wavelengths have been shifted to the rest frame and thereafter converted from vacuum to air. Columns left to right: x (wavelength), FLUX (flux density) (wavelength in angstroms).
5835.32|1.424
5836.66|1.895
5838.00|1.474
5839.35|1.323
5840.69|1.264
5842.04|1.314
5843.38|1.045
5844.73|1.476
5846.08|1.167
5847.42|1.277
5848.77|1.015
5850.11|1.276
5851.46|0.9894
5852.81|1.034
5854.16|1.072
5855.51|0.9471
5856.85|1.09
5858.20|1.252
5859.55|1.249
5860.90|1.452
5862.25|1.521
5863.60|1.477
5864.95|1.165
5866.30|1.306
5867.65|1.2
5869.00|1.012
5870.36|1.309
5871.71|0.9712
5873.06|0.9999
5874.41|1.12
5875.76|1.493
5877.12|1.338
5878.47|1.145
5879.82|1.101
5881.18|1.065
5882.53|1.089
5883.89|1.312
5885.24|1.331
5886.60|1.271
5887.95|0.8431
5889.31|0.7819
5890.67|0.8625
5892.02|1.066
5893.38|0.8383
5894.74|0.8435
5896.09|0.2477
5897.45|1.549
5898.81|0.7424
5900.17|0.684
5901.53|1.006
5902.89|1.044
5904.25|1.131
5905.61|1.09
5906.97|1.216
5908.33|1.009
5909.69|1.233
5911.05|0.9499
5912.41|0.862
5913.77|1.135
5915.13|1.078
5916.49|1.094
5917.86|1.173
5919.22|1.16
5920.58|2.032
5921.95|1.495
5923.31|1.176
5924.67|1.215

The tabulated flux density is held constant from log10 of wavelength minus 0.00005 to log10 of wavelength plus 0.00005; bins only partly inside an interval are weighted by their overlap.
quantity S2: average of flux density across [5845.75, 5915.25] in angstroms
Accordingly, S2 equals 1.1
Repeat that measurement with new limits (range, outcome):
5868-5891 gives 1.12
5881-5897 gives 0.968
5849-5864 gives 1.2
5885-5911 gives 0.982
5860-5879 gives 1.25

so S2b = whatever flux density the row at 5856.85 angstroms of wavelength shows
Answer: 1.09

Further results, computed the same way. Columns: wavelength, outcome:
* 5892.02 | 1.066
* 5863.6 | 1.477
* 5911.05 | 0.9499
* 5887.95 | 0.8431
